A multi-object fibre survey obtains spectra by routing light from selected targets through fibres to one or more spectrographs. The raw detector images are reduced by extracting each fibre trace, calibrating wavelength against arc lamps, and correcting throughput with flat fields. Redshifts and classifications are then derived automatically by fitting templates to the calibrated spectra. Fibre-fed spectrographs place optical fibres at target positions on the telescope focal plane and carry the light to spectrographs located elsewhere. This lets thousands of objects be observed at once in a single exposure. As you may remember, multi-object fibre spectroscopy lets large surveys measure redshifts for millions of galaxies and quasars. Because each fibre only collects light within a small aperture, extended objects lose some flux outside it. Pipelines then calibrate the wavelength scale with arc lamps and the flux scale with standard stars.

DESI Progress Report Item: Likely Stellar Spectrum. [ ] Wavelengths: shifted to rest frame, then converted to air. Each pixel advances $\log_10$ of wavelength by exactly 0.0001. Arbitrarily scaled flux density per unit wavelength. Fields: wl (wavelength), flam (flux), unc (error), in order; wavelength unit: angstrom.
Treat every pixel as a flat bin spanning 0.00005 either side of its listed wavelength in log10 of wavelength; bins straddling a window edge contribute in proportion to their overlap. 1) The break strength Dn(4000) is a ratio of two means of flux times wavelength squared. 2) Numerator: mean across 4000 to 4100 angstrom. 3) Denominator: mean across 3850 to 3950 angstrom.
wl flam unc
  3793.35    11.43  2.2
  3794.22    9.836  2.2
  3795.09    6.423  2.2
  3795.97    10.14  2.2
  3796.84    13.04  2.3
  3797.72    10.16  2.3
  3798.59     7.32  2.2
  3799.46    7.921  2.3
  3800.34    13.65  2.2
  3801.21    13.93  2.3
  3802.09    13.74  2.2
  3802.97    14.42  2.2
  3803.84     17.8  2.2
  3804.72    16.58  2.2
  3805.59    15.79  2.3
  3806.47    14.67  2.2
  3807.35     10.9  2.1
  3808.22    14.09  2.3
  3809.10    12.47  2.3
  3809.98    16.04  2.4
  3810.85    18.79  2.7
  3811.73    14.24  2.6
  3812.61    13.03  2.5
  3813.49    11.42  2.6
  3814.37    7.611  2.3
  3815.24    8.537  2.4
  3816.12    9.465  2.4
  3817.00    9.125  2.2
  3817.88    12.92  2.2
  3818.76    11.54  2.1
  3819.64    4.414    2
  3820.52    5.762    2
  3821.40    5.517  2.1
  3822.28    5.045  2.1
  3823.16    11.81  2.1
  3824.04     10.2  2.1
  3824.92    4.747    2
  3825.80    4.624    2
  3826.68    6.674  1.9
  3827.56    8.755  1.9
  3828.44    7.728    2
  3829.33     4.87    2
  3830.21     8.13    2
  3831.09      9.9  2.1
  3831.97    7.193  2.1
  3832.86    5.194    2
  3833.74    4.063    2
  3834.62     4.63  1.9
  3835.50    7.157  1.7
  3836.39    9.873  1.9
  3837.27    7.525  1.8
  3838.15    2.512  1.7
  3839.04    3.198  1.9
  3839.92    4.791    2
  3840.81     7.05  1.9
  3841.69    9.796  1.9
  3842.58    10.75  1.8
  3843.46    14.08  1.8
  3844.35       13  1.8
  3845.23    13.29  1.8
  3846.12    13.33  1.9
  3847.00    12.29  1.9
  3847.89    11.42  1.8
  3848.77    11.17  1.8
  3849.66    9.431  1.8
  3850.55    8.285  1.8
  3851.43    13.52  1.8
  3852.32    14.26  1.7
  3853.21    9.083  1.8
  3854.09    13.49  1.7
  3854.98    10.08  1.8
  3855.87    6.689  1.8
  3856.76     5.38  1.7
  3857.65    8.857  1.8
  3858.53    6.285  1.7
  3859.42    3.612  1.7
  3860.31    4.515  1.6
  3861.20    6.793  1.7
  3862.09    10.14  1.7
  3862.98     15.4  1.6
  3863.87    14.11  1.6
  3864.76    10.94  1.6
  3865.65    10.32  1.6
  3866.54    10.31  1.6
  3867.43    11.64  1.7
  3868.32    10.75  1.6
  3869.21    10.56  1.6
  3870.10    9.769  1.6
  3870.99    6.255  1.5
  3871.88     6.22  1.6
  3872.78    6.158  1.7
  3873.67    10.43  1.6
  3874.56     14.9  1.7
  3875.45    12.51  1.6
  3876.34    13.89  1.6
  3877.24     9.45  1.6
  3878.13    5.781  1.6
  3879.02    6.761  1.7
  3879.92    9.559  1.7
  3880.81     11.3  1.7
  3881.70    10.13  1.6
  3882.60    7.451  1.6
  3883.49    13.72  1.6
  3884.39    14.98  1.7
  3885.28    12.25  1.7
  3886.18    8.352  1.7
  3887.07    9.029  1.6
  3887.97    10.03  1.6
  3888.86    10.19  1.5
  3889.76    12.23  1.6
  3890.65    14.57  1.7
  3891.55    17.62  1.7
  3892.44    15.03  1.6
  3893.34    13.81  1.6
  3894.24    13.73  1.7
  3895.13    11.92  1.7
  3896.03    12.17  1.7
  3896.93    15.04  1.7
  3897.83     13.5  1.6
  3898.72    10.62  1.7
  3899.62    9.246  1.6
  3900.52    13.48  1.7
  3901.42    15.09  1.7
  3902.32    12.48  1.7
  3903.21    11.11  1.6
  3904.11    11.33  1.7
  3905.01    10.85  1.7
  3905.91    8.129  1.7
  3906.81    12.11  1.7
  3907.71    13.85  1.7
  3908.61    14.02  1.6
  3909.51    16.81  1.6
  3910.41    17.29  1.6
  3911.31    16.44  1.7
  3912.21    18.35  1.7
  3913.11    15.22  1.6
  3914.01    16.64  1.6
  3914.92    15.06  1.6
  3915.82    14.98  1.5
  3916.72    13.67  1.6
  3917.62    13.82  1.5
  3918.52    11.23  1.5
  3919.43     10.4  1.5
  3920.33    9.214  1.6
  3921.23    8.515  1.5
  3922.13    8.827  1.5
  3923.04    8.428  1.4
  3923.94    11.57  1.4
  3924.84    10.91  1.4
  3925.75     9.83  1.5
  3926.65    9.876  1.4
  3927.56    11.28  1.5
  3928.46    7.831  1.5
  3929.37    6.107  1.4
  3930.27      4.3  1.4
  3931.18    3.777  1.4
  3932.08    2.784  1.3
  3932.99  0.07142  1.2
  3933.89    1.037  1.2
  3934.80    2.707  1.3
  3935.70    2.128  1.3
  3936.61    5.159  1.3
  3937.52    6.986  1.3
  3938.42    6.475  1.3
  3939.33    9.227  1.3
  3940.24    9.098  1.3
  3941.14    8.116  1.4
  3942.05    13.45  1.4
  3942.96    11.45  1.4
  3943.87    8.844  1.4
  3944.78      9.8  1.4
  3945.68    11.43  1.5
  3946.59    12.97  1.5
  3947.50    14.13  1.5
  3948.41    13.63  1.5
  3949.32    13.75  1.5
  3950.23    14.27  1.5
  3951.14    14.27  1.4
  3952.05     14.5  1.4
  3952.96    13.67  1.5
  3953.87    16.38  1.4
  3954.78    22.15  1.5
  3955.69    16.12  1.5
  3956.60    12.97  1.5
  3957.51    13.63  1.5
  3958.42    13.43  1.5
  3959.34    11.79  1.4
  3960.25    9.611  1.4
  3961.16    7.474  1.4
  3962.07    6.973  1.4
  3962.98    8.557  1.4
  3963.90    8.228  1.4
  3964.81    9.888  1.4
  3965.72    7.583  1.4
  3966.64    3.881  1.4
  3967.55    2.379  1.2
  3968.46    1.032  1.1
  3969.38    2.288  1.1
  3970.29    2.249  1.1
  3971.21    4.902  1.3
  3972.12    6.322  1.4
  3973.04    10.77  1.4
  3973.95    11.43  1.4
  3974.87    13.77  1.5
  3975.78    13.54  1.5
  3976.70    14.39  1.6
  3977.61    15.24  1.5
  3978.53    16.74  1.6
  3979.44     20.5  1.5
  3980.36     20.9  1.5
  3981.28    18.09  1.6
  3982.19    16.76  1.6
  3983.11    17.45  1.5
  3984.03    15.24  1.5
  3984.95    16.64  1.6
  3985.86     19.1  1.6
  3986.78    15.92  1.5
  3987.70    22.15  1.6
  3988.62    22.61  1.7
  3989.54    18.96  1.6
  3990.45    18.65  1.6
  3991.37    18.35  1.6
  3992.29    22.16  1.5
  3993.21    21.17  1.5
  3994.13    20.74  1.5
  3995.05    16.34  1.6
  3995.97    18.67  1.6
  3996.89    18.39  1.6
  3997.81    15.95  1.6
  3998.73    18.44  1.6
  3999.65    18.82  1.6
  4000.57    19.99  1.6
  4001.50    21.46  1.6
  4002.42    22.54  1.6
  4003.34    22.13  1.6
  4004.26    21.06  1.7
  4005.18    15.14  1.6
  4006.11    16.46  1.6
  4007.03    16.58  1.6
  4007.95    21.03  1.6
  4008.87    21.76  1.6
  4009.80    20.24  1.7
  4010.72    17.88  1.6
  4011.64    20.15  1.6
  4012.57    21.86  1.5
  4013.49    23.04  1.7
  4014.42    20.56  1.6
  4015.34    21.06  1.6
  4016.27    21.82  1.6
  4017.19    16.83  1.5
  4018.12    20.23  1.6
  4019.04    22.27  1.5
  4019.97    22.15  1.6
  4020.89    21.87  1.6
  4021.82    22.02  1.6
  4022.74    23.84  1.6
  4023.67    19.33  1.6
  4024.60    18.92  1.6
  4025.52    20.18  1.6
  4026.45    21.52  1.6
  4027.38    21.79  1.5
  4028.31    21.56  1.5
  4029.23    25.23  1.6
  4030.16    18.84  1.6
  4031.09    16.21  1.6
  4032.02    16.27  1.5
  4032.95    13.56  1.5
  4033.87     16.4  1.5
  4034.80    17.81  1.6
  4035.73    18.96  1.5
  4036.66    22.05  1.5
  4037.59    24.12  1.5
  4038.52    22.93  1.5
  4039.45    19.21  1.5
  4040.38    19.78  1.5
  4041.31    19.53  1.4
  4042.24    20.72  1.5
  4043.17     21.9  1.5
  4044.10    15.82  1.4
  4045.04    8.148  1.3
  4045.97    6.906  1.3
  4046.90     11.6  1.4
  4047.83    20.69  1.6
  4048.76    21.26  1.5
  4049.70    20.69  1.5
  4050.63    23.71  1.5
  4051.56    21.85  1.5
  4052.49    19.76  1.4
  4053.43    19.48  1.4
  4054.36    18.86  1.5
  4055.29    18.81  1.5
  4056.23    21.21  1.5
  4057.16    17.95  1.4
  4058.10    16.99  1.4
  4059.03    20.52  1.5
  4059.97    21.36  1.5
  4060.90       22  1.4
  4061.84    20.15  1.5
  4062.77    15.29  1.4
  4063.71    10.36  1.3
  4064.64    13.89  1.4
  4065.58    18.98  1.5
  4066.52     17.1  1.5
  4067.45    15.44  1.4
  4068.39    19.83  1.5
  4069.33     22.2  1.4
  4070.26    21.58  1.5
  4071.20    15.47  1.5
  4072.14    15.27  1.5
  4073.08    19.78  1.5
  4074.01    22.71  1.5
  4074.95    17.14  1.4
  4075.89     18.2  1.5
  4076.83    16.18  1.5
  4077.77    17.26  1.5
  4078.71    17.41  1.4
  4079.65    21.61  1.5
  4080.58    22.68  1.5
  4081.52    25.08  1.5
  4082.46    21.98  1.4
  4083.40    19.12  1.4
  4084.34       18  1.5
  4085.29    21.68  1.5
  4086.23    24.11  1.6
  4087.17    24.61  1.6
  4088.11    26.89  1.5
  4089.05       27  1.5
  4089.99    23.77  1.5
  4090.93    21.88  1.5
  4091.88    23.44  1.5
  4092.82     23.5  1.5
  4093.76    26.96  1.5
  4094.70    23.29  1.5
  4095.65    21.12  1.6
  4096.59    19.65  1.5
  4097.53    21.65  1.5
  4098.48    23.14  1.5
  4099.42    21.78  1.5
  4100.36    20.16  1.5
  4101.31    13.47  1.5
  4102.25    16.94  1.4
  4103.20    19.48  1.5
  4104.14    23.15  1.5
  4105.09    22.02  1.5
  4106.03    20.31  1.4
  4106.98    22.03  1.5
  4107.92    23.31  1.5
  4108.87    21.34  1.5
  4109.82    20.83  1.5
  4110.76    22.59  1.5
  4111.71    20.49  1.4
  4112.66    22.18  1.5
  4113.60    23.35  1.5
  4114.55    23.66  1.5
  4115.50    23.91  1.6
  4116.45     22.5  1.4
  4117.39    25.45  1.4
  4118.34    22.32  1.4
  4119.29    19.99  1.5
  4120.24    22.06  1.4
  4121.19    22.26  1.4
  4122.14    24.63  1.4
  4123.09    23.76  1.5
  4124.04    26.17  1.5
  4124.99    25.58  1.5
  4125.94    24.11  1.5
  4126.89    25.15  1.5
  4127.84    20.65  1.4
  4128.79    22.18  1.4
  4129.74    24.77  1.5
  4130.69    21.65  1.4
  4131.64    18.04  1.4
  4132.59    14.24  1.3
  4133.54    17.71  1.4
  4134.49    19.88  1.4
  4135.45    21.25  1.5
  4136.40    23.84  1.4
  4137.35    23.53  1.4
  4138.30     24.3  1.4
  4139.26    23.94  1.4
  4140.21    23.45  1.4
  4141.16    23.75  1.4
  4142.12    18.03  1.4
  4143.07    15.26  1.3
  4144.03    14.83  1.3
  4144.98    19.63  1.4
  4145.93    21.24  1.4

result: 2.0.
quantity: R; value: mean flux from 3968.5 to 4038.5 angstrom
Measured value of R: 18.2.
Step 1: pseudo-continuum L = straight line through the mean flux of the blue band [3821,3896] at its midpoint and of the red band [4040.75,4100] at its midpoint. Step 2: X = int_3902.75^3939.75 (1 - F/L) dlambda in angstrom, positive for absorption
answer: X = 7.3 angstrom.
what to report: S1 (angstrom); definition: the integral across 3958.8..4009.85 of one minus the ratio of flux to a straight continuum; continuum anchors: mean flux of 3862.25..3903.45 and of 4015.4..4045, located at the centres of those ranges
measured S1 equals 7.5 angstrom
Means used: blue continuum 11.4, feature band 15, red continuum 20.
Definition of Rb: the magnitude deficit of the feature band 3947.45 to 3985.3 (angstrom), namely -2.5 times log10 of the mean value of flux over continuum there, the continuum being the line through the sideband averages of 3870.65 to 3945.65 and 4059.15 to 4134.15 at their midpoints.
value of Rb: 0.15 mag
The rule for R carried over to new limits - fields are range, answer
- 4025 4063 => 19.1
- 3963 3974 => 5.81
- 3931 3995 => 12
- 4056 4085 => 18.8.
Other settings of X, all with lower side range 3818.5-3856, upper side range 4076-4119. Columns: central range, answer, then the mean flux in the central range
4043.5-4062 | 1.1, 18.4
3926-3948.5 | 10.0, 7.63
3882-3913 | -3.3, 12.9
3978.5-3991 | -2.0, 18.6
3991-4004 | -2.3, 19.7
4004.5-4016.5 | -1.7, 19.8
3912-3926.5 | 0.6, 12.1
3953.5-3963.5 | 1.4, 12.6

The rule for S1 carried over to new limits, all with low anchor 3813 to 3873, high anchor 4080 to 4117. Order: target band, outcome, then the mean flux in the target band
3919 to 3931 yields 3.8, 8.88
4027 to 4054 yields 0.3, 18.8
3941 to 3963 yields 2.7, 12.7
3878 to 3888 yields 0.7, 10.1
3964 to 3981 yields 6.2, 9.94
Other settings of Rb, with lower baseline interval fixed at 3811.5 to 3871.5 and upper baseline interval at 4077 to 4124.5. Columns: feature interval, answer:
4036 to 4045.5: -0.022 mag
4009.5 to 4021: -0.170 mag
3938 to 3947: 0.362 mag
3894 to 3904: -0.060 mag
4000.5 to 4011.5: -0.142 mag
